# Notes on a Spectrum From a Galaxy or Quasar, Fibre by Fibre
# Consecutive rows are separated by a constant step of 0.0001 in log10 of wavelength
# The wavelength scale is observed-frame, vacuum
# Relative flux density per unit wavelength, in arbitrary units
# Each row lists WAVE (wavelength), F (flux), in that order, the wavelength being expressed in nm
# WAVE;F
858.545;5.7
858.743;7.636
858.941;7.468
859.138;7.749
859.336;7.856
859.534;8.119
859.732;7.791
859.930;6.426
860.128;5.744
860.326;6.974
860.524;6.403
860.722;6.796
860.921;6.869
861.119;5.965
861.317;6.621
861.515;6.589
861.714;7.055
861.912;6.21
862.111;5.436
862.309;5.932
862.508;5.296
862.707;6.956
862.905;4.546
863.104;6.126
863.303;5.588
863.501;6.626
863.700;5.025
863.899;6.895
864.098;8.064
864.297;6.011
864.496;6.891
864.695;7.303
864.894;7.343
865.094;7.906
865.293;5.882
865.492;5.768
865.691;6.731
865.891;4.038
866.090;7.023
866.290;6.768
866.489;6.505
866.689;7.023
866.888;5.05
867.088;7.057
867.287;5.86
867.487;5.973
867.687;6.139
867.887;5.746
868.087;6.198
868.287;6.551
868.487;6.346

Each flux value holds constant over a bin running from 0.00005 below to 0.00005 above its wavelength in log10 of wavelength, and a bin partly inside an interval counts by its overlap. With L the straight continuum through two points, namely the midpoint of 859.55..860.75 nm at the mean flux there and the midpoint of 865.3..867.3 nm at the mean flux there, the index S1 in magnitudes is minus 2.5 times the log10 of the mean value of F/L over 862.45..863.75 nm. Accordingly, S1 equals 0.13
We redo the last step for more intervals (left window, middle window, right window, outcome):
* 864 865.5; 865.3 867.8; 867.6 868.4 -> 0.06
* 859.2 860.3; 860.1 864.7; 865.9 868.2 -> 0.08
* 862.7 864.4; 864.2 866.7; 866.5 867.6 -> -0.06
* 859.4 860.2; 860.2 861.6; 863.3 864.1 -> 0.05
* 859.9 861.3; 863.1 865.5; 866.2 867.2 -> -0.02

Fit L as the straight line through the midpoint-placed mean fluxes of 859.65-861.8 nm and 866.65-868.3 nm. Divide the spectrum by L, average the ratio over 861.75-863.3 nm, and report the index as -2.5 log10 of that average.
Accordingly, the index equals 0.12 mag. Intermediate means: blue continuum 6.65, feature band 5.82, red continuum 6.13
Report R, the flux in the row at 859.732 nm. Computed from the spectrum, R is 7.791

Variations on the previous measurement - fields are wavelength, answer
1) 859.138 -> 7.749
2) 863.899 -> 6.895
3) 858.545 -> 5.7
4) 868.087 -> 6.198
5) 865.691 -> 6.731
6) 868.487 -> 6.346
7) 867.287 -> 5.86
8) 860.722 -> 6.796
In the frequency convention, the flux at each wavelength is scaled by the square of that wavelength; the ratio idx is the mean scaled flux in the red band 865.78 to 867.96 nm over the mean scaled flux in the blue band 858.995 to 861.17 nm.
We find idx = 0.89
